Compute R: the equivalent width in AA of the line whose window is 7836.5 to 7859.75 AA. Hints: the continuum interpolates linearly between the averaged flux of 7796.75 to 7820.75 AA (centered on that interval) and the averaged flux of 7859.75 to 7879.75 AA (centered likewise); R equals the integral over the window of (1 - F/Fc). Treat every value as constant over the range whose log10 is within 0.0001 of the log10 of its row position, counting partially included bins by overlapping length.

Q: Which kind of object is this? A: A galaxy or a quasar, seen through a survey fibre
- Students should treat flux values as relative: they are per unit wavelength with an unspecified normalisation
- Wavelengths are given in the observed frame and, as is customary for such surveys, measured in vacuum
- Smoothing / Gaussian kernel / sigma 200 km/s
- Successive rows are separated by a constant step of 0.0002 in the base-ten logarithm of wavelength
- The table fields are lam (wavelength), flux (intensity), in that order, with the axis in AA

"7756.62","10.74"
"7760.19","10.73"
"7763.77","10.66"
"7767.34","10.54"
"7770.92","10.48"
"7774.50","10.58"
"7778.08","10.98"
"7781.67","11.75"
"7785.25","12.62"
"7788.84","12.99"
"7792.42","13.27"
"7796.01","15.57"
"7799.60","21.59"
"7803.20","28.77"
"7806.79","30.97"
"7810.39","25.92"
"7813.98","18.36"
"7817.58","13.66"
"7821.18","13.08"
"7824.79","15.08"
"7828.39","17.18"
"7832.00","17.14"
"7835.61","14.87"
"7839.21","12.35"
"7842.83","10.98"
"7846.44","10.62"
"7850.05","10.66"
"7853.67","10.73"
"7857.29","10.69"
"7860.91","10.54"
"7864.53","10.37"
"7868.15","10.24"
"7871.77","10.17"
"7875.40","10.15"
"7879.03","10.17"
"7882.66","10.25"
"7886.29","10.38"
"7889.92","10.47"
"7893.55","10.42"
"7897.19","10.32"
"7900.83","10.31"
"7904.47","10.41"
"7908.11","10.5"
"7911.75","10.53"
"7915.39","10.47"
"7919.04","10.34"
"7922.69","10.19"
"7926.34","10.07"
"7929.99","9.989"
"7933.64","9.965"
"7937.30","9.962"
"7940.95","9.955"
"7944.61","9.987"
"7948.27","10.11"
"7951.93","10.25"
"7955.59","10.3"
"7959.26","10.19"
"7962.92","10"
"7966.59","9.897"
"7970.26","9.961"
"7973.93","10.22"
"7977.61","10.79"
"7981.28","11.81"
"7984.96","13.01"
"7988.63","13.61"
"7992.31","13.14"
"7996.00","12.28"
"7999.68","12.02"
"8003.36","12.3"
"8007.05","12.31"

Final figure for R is 5.4 AA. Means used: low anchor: 22.3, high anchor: 10.3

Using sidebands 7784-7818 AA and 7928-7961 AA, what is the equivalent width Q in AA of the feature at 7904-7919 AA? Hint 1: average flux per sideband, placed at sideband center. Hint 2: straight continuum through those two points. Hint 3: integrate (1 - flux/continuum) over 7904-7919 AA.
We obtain 2.2 AA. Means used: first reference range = 19.7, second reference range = 10.1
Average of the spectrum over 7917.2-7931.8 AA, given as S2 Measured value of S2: 10.1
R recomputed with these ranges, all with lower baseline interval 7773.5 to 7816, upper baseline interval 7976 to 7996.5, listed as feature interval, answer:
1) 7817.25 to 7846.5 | 4.81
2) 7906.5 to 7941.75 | 9.98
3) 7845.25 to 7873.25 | 9.70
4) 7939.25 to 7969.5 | 7.44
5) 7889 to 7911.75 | 6.85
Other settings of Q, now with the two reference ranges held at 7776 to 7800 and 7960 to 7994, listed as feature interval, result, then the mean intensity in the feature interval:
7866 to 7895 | 5.2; 10.3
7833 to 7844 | -0.1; 13.2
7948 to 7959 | 1.3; 10.2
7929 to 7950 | 3.2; 9.99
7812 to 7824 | -1.7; 15.2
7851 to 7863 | 2.0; 10.6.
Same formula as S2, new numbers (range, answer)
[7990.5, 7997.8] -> 12.7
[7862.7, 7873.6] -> 10.3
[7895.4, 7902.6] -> 10.3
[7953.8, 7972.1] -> 10.1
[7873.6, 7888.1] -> 10.2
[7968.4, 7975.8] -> 10.1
